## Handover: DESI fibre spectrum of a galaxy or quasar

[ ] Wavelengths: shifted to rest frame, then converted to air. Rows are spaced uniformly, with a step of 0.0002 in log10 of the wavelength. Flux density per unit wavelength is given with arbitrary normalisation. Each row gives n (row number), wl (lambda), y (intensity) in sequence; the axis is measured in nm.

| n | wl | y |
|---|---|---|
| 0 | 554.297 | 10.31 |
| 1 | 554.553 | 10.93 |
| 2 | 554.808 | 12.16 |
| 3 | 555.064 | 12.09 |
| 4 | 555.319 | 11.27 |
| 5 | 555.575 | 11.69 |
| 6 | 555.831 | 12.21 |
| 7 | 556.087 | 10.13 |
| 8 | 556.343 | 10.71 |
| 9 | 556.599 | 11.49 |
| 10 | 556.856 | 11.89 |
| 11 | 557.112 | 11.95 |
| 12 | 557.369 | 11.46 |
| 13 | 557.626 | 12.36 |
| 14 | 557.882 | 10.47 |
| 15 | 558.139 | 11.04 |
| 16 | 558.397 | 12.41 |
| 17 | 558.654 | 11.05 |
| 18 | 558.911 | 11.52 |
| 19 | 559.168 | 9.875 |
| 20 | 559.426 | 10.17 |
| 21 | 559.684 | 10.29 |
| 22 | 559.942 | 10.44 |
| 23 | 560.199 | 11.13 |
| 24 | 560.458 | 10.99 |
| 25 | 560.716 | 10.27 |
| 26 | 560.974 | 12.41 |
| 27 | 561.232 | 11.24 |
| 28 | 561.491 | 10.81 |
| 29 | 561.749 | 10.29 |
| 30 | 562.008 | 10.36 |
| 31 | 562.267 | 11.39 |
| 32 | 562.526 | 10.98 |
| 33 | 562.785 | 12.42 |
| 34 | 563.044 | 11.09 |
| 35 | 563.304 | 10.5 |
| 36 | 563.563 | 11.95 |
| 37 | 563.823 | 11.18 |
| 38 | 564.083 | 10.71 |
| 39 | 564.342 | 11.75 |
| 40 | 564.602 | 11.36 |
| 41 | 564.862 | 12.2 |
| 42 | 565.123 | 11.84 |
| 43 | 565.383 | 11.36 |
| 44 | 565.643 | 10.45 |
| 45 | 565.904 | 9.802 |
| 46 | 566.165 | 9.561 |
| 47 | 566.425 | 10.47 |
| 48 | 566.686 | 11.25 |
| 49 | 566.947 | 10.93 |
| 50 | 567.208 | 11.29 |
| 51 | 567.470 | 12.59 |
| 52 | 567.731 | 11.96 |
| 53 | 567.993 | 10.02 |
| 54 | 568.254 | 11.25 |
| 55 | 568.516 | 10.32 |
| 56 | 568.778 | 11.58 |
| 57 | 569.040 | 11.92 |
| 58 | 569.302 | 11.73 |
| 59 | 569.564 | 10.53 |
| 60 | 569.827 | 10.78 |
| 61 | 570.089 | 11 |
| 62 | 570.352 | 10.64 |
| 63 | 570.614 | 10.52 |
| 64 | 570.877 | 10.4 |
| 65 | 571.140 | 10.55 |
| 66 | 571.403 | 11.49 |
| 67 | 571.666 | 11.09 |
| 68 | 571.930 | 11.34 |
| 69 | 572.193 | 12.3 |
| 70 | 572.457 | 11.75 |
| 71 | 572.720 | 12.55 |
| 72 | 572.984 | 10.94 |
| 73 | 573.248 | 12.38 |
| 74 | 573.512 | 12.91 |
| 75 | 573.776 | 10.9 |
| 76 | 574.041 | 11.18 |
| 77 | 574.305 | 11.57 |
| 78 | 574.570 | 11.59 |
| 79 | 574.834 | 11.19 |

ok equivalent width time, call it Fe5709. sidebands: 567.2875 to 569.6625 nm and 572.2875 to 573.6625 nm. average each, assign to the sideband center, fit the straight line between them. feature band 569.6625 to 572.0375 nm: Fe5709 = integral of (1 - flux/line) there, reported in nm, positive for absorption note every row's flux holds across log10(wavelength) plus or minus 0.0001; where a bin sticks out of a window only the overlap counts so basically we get 0.178 nm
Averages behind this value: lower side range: 11.3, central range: 10.9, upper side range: 12.1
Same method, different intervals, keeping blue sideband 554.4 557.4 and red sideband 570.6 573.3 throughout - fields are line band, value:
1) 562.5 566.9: 0.13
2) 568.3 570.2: 0.05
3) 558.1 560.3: 0.12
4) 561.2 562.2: 0.07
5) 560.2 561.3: 0.02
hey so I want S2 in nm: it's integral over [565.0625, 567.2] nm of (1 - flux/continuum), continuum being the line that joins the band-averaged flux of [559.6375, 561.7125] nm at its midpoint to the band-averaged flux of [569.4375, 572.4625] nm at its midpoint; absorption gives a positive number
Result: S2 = 0.05 nm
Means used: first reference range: 10.9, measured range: 10.7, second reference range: 11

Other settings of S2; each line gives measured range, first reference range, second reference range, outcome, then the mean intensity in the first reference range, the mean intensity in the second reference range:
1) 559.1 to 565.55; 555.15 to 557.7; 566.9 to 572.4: 0.150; 11.5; 11.2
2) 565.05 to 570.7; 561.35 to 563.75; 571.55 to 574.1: 0.220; 11.1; 11.8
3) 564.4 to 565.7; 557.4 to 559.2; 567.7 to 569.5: -0.032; 11.3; 11.2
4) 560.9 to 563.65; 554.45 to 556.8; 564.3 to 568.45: 0.010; 11.4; 11.1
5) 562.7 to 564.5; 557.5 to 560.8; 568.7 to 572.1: -0.060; 10.9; 11.1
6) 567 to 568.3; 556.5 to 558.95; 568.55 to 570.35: -0.021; 11.6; 11.2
